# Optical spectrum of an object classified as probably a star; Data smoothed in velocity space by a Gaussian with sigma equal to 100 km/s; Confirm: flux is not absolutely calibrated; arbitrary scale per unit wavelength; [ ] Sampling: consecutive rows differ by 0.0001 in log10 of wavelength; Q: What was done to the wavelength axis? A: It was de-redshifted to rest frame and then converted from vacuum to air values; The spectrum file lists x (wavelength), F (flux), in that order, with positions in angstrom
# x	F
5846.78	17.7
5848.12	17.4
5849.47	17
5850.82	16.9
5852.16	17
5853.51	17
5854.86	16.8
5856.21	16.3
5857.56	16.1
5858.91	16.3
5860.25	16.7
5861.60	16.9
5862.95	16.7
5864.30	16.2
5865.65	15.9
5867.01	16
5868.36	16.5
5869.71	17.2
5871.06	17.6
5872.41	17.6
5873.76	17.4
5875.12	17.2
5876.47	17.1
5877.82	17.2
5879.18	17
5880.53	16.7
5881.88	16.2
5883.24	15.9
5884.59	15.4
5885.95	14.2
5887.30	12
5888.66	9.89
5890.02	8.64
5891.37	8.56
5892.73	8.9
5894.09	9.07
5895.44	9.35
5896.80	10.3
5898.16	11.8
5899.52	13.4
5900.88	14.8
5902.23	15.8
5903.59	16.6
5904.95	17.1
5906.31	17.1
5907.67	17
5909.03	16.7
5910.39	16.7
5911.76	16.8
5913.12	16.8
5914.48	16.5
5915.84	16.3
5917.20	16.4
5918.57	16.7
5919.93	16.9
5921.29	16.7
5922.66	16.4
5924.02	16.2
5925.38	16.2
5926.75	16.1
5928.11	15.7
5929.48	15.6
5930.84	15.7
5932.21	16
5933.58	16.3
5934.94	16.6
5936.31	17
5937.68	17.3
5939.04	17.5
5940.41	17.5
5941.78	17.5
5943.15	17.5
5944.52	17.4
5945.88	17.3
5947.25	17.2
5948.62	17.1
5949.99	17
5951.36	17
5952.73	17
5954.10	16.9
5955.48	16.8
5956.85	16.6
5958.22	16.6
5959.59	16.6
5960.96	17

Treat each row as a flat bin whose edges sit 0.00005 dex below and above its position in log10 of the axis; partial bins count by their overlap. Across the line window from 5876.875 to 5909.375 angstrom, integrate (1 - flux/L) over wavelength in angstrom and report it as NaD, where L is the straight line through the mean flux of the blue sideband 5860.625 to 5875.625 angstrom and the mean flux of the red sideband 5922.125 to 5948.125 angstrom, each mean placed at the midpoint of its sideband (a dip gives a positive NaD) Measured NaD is 5.9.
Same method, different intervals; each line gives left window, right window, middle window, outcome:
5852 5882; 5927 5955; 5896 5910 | 1.5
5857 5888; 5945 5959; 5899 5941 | 0.8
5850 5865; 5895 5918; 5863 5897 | 3.5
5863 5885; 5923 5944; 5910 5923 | 0.0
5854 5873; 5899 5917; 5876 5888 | 0.6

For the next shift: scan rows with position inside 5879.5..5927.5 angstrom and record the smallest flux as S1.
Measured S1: 8.56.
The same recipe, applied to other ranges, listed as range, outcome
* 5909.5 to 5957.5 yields 15.6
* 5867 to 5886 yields 14.2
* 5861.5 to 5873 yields 15.9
